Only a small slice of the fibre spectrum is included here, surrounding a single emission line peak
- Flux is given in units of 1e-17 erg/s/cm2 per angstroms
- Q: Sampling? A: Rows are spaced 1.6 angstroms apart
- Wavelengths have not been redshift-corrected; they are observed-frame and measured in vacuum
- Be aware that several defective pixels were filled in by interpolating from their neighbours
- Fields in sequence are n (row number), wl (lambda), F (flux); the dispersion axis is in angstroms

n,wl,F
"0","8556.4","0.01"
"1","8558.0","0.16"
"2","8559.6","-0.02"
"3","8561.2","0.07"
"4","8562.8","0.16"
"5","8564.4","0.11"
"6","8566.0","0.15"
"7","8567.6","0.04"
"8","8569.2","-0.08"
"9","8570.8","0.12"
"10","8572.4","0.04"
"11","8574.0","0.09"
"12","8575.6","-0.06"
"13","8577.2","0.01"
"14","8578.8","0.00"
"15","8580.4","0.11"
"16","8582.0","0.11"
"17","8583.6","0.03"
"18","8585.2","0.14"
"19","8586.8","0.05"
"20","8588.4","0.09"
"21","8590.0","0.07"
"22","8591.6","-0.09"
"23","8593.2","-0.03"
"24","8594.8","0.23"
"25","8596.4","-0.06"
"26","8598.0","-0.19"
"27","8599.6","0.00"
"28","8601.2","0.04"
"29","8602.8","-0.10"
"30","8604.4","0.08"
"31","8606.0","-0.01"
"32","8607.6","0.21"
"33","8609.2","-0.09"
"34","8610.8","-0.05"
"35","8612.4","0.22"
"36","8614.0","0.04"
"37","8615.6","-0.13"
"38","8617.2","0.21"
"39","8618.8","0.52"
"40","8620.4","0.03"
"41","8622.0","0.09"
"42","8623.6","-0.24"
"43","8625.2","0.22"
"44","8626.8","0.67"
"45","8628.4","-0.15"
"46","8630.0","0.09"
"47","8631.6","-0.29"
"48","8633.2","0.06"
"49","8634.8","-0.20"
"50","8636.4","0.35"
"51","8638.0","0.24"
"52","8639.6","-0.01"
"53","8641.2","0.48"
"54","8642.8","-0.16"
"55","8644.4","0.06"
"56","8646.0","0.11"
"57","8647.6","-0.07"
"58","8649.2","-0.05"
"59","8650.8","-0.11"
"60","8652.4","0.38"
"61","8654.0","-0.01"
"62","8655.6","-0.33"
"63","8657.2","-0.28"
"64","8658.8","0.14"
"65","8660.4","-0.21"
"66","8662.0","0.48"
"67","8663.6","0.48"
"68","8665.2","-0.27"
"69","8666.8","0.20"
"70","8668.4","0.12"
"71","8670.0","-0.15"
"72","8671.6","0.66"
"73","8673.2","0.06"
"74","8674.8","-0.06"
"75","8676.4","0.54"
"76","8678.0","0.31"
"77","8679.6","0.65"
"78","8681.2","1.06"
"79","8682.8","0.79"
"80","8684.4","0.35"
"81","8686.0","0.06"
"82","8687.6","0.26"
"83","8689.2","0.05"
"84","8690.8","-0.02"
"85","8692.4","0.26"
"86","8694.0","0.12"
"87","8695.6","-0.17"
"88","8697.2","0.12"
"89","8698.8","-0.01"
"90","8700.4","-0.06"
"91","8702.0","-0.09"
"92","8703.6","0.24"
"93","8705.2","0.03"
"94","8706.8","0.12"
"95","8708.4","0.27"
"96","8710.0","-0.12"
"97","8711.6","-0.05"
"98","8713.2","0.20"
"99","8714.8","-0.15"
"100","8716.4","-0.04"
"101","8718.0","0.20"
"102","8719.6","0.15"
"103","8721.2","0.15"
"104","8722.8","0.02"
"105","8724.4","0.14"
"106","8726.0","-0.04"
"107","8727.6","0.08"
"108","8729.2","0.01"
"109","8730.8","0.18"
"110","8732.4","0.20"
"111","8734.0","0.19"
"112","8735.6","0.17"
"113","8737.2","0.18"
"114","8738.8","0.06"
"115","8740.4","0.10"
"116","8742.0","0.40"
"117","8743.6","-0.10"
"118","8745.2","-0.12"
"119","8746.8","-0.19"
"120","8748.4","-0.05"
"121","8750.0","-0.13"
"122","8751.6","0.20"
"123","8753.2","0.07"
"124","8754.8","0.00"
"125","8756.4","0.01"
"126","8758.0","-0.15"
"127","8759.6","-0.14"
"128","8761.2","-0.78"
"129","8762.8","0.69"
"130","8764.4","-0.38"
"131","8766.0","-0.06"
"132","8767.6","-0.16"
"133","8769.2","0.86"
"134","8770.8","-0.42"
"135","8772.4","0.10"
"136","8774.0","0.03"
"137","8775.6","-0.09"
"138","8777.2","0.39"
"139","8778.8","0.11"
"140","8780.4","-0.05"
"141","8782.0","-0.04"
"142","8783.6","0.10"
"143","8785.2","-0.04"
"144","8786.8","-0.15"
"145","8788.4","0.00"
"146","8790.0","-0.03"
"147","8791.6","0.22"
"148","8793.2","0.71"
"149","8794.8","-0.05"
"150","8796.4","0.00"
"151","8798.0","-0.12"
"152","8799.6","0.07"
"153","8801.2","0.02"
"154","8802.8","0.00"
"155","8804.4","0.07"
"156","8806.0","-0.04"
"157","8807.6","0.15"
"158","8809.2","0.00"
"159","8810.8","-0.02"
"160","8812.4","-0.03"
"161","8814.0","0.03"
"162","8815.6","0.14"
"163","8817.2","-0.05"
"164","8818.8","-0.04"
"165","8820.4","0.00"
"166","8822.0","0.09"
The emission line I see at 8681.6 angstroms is H-beta 4861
